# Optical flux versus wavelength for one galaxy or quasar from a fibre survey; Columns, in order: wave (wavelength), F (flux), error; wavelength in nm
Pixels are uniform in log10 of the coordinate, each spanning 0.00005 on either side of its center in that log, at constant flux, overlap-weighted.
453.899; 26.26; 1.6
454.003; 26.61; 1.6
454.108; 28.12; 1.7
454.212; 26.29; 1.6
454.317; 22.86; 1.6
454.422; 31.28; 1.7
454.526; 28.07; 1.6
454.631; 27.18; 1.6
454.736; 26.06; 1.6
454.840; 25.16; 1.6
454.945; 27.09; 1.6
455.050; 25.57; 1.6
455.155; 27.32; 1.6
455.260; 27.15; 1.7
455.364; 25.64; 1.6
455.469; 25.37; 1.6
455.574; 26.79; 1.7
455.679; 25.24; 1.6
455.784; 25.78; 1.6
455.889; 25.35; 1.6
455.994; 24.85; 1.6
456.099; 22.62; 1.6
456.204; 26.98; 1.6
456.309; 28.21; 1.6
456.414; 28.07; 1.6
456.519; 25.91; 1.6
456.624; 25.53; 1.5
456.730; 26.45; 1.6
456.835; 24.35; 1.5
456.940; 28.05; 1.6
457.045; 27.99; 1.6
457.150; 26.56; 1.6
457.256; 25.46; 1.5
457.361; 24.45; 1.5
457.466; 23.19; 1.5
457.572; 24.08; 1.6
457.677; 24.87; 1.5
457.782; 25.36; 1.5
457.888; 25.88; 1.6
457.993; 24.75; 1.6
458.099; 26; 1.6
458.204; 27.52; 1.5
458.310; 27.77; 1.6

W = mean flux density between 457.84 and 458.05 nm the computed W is 25.3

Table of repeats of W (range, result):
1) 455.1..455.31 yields 27.2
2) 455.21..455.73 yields 26.1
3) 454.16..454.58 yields 27.1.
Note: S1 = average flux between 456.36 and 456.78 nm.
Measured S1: 26.5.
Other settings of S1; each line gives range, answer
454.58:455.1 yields 26.2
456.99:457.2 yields 27.4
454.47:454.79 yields 27.2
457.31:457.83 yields 24.4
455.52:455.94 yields 25.8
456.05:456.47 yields 26.5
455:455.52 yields 26.2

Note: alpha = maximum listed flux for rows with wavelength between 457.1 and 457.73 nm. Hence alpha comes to 26.56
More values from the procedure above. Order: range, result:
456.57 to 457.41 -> 28.05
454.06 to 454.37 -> 28.12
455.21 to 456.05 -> 27.15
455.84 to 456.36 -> 28.21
